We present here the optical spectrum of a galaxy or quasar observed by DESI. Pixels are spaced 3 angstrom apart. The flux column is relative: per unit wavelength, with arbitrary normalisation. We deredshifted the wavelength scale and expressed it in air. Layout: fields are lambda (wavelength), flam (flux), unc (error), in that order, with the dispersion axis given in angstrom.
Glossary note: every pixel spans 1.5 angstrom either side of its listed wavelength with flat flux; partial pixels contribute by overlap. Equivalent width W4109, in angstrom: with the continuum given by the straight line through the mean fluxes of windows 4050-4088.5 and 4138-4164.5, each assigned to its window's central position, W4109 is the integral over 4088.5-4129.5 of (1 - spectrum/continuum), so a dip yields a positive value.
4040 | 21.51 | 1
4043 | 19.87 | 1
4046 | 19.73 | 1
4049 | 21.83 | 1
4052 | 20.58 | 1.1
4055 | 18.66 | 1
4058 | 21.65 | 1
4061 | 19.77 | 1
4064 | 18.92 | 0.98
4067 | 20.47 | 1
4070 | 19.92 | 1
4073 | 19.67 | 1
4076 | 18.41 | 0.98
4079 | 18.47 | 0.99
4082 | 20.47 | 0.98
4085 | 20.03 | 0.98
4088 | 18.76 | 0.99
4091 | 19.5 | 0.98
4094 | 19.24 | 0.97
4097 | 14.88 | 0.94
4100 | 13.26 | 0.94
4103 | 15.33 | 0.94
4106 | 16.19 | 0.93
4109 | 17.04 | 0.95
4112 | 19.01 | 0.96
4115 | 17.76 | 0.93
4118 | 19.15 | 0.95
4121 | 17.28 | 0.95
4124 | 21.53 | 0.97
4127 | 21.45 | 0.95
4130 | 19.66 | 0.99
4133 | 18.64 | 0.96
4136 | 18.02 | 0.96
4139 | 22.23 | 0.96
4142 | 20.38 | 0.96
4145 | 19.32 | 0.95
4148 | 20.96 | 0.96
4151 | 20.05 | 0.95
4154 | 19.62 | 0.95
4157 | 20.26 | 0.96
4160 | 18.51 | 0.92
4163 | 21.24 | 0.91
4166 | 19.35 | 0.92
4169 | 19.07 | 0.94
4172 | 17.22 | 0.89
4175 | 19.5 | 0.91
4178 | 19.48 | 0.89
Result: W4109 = 4.3 angstrom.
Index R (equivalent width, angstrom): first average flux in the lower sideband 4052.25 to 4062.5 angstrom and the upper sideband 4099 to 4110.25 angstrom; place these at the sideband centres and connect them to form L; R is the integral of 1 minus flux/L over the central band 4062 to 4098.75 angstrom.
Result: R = -2.4 angstrom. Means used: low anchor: 20.1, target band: 19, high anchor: 15.5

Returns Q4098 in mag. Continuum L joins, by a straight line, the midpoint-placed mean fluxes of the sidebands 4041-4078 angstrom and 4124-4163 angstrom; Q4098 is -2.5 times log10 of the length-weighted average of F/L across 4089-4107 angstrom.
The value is 0.21 mag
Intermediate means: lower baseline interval 20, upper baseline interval 20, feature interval 16.5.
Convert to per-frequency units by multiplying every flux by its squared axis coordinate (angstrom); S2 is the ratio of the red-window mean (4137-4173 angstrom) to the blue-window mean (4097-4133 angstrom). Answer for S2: 1.1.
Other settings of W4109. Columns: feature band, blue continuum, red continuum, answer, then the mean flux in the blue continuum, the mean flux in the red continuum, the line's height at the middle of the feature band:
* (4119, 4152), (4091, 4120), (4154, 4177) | -3.2 angstrom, 17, 19.3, 18.2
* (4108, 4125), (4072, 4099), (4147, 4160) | 0.6 angstrom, 18.7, 20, 19.3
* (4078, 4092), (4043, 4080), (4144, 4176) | 0.2 angstrom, 19.9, 19.6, 19.8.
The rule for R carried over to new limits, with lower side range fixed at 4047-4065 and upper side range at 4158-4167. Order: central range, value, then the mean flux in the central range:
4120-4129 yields -0.1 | 20.2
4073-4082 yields 0.5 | 19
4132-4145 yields 0.0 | 19.8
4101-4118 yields 2.4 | 17.1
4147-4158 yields -0.2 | 20.2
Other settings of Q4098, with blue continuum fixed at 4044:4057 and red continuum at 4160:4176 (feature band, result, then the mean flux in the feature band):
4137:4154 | -0.06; 20.4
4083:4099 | 0.09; 18.4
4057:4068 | 0.00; 20.1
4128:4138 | 0.02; 19.1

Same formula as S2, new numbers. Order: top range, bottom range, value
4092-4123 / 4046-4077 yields 0.87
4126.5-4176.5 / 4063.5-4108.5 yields 1.12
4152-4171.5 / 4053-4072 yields 1.03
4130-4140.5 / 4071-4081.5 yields 1.06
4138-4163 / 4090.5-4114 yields 1.24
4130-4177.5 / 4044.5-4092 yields 1.03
